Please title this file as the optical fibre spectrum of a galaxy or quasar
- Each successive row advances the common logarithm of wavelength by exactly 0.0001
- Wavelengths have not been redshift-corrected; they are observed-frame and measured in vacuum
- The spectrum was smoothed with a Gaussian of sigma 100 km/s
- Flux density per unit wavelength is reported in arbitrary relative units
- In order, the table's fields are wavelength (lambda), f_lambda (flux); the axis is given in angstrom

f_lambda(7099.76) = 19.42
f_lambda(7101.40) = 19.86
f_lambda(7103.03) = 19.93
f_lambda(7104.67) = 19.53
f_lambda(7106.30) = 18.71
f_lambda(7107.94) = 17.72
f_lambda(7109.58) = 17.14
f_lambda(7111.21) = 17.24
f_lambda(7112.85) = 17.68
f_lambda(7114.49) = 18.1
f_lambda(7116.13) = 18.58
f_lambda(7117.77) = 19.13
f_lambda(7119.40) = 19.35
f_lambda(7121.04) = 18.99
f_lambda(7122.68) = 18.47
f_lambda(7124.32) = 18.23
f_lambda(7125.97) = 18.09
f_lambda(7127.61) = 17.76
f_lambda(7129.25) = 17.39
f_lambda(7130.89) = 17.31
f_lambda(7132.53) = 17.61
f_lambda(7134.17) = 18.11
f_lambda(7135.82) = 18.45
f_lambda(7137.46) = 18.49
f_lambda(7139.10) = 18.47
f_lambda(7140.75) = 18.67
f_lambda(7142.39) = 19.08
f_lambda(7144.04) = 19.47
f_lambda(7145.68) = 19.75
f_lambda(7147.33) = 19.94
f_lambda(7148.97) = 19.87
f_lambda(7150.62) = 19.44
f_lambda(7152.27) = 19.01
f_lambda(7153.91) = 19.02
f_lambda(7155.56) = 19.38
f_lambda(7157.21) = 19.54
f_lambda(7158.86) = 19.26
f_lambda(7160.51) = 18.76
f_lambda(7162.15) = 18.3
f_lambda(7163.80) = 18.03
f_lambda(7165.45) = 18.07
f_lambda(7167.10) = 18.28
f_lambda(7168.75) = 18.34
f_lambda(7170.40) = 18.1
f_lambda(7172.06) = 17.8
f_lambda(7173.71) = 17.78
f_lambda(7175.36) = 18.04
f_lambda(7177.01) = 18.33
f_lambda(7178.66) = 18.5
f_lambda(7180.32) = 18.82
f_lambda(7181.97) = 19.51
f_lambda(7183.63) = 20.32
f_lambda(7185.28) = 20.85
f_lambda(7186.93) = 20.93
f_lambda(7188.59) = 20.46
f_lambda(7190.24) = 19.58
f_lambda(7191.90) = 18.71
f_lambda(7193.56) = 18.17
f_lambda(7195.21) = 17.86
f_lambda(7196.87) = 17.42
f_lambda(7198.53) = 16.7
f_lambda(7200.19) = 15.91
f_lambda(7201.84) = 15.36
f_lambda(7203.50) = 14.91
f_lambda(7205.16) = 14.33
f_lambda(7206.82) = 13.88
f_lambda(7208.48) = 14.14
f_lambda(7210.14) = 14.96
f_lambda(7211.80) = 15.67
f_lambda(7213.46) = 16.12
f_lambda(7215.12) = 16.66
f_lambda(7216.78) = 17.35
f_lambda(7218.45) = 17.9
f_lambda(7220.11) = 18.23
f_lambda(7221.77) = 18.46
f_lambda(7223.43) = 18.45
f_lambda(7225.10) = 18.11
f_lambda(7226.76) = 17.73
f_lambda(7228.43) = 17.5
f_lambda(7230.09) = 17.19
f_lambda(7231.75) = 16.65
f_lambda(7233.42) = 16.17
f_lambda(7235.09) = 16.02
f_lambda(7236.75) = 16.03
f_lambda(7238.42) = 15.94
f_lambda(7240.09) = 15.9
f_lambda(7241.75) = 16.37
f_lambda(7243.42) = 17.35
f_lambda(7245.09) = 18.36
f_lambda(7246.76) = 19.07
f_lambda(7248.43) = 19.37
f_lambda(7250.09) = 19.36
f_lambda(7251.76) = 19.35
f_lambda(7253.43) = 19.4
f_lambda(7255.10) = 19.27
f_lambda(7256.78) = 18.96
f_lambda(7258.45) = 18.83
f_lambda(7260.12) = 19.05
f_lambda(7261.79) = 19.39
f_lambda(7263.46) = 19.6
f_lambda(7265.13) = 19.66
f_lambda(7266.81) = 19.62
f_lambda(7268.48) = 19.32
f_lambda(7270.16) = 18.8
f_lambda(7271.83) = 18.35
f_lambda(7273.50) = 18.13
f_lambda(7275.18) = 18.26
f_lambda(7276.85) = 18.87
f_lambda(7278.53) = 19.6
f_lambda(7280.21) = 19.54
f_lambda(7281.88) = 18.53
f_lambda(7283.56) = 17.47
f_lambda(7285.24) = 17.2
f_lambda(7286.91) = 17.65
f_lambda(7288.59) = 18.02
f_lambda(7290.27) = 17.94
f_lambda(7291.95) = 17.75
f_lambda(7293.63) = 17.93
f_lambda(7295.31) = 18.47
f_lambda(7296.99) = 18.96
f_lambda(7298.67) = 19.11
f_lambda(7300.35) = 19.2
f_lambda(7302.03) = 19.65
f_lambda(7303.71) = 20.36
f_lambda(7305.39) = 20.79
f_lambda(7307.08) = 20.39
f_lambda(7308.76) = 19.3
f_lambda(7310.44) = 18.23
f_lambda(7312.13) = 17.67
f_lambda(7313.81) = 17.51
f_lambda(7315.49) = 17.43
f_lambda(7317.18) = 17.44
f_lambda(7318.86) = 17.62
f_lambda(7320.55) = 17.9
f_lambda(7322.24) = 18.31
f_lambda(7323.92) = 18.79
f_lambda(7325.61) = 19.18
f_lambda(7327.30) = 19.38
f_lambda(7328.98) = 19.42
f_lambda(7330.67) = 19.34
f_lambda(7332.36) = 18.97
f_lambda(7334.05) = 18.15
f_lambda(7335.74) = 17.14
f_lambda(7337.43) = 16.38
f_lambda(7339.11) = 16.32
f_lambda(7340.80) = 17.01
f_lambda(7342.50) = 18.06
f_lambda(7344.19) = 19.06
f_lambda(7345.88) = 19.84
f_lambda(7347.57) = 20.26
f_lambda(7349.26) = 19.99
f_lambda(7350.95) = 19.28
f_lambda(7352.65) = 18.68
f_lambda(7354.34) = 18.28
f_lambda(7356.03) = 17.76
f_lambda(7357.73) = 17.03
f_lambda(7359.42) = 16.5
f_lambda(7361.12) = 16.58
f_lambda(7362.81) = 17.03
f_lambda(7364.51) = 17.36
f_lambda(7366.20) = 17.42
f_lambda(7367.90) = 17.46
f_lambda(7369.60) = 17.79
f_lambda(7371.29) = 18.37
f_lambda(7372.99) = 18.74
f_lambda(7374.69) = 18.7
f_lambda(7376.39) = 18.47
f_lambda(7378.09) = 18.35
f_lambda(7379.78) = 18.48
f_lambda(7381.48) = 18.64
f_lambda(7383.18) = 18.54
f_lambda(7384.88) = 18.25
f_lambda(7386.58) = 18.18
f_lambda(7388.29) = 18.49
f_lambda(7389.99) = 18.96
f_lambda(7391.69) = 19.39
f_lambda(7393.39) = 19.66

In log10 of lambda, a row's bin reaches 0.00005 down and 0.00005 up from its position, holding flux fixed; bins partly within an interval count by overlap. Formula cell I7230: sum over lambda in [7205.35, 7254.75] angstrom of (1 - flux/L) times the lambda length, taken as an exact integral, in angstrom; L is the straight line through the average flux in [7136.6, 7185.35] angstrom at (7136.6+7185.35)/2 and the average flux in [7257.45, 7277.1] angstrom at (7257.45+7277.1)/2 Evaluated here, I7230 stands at 4.7 angstrom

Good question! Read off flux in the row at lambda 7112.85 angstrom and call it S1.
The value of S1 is 17.68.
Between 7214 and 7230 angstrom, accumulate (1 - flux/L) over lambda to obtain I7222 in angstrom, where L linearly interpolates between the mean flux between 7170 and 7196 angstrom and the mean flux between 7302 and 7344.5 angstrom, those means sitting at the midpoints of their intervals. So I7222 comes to 0.9 angstrom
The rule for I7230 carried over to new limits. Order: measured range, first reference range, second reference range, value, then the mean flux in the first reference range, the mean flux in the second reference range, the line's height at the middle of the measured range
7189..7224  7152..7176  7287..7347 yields 3.34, 18.5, 18.5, 18.5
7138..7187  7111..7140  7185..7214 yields -3.87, 18.2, 16.9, 17.6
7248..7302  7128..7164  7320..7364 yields -1.03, 18.8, 18.2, 18.4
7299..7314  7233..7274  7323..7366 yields -0.85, 18.3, 18.2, 18.3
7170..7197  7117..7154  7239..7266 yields -0.37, 18.7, 18.7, 18.7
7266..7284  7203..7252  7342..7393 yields -1.46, 16.9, 18.3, 17.4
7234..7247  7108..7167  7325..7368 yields 1.13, 18.6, 18.2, 18.4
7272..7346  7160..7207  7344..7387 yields -1.01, 18.1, 18.3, 18.2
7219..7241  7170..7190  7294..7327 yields 2.19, 19.2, 18.7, 19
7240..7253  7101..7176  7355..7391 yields -0.01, 18.6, 18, 18.3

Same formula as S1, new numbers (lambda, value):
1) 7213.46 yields 16.12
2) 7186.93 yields 20.93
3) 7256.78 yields 18.96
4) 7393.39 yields 19.66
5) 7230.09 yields 17.19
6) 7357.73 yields 17.03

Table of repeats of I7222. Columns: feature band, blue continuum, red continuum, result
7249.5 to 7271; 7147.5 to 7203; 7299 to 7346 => -0.83 angstrom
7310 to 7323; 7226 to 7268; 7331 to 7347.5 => 0.22 angstrom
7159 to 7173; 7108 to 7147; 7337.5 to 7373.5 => 0.02 angstrom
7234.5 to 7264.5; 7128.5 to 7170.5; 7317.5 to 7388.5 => 0.39 angstrom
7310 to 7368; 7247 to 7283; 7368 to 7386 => 1.70 angstrom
